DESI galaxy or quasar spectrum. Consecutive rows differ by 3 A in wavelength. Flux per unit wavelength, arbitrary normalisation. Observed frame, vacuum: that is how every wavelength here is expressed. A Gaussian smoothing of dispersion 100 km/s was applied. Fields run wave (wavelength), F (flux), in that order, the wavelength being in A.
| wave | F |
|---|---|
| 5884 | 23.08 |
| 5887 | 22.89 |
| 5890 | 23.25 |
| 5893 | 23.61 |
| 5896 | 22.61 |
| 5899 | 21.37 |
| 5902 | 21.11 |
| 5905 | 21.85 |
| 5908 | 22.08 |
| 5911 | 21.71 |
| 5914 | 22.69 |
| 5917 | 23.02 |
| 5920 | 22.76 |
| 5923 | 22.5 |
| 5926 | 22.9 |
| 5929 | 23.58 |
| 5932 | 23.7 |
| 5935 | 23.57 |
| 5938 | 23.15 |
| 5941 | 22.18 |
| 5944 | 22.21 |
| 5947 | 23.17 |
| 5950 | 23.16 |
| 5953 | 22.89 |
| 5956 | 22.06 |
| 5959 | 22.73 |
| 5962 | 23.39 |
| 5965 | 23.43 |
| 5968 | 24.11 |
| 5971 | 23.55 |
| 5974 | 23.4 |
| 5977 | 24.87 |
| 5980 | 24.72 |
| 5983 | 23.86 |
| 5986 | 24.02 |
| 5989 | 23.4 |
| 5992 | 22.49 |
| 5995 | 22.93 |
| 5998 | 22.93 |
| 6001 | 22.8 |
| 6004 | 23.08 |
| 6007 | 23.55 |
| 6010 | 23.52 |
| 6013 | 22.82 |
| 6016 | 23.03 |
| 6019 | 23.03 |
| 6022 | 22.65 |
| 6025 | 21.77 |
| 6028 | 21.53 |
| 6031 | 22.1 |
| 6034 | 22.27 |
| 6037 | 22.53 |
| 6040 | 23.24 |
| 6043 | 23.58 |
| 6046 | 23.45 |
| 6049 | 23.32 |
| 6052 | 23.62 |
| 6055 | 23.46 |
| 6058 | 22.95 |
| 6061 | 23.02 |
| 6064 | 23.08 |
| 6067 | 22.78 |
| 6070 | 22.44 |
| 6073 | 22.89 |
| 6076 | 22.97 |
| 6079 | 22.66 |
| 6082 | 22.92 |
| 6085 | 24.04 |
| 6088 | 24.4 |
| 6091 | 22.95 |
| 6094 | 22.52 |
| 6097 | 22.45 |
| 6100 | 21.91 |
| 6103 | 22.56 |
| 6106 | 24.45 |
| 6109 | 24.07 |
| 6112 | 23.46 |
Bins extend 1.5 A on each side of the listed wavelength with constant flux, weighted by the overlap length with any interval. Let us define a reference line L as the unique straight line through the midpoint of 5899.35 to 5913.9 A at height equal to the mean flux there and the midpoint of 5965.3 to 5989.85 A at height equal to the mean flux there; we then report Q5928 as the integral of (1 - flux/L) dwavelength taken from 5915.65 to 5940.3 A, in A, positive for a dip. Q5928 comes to -0.8 A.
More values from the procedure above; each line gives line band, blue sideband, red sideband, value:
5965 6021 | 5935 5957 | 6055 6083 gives -1.55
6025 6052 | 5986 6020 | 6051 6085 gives 0.36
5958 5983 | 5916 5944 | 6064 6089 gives -0.84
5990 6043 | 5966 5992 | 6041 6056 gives 2.05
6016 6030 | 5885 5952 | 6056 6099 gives 0.35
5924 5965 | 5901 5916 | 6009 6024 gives -1.29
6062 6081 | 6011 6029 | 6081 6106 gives 0.07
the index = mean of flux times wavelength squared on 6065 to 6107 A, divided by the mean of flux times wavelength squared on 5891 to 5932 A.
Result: 1.08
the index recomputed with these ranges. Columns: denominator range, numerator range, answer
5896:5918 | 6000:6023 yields 1.09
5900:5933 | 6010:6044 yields 1.04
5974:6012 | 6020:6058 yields 0.99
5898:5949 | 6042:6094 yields 1.08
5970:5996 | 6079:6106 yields 1.01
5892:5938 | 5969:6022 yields 1.06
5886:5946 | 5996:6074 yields 1.05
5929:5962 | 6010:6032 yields 1.01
